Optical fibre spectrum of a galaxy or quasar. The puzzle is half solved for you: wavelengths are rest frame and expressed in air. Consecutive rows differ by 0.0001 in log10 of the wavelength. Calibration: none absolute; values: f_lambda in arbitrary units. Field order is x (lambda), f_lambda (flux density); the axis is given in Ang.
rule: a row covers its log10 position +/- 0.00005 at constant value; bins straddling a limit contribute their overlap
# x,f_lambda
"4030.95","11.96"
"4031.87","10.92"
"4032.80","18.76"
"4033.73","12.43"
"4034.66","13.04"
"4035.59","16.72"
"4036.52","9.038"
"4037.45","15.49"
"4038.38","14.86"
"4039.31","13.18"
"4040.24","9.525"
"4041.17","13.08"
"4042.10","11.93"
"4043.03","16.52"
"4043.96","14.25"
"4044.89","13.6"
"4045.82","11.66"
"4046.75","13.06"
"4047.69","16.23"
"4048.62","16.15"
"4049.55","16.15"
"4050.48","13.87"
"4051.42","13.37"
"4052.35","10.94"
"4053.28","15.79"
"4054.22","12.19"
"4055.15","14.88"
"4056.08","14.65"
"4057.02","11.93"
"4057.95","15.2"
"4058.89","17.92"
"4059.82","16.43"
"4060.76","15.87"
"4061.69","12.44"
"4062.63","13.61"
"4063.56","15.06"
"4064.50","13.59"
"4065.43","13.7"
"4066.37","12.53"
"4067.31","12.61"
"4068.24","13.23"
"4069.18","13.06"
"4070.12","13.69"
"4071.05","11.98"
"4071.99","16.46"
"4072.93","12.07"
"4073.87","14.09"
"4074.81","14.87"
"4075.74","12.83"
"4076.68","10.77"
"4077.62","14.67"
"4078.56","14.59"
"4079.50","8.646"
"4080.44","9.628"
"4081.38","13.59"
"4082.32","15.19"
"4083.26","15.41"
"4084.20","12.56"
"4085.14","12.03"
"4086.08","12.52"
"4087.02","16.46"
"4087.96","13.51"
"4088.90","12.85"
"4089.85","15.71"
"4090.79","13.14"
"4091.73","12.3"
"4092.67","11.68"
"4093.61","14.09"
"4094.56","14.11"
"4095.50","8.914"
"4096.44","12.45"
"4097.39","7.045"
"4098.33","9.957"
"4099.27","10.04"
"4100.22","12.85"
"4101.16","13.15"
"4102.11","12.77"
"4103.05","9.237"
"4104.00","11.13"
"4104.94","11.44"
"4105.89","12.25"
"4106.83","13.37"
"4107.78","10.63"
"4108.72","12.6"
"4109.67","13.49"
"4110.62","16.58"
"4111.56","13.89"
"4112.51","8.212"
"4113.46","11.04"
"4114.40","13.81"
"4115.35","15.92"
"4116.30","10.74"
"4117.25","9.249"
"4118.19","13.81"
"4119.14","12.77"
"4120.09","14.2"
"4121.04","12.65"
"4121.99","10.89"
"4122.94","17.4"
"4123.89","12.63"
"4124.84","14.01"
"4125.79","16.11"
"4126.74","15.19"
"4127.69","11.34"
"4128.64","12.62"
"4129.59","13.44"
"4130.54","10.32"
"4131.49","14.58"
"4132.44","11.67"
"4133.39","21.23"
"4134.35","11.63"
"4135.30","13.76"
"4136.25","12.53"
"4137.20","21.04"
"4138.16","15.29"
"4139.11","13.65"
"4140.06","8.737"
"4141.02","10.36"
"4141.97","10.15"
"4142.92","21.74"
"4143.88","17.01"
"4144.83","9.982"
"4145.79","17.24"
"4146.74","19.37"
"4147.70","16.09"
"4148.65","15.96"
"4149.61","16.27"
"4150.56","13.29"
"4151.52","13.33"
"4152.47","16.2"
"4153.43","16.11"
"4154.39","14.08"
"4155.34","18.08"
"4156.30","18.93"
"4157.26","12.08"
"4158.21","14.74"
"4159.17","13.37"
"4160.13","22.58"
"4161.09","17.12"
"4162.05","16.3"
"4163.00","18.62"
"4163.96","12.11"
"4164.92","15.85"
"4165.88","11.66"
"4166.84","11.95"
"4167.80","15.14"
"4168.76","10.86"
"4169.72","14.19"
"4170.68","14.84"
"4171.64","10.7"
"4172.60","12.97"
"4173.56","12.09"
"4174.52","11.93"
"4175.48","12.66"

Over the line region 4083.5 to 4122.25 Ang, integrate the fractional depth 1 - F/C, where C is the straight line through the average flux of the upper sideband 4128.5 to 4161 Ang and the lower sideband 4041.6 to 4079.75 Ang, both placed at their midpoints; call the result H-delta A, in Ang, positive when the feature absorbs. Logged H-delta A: 5.5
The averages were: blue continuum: 13.9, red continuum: 15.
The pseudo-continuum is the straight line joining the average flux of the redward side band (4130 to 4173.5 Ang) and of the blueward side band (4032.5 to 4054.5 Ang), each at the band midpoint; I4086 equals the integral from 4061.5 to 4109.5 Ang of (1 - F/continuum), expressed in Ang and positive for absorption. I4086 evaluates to 4.9 Ang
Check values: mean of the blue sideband 13.8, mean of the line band 12.7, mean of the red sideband 14.7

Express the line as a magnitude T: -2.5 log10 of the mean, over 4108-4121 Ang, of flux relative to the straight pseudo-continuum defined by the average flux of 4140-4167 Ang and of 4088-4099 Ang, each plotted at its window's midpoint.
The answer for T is 0.04 mag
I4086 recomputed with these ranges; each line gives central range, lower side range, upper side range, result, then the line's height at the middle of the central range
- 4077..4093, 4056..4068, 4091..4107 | -0.80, 12.6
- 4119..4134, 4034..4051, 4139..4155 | 0.75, 14.5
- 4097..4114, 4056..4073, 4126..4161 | 3.28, 14.5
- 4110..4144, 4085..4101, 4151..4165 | 1.58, 14.2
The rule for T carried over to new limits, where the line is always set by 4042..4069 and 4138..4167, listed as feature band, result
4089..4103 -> 0.214 mag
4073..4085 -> 0.109 mag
